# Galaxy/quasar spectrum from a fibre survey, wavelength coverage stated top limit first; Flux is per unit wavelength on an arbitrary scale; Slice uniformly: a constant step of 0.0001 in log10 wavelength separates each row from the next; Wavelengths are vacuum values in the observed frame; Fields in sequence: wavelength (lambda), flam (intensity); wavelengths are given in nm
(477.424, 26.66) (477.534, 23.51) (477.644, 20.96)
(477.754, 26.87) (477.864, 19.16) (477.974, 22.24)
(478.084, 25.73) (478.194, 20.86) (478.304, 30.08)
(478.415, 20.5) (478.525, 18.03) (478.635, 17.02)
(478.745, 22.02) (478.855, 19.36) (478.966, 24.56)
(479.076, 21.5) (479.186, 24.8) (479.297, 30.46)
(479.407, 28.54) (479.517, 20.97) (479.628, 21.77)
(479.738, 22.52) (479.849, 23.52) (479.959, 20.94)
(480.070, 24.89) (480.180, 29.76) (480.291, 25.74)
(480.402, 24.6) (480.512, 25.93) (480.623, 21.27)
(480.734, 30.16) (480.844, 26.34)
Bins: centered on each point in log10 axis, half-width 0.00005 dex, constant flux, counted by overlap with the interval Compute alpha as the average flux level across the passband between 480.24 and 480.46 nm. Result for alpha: 25.2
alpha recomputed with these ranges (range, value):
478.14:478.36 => 25.4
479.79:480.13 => 23.2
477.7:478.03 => 22.8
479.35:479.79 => 23.5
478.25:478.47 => 25.2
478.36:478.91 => 19.4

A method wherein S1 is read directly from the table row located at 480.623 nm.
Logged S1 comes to 21.27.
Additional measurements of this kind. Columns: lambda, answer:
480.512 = 25.93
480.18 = 29.76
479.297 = 30.46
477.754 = 26.87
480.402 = 24.6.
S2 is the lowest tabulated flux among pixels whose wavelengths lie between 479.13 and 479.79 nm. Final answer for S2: 20.97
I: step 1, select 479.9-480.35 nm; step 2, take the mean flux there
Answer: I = 25.3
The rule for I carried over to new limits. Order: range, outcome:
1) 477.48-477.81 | 23.8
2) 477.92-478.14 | 24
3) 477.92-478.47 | 23.9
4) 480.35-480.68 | 23.9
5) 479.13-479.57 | 26.2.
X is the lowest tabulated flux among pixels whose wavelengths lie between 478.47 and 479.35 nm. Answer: 17.02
